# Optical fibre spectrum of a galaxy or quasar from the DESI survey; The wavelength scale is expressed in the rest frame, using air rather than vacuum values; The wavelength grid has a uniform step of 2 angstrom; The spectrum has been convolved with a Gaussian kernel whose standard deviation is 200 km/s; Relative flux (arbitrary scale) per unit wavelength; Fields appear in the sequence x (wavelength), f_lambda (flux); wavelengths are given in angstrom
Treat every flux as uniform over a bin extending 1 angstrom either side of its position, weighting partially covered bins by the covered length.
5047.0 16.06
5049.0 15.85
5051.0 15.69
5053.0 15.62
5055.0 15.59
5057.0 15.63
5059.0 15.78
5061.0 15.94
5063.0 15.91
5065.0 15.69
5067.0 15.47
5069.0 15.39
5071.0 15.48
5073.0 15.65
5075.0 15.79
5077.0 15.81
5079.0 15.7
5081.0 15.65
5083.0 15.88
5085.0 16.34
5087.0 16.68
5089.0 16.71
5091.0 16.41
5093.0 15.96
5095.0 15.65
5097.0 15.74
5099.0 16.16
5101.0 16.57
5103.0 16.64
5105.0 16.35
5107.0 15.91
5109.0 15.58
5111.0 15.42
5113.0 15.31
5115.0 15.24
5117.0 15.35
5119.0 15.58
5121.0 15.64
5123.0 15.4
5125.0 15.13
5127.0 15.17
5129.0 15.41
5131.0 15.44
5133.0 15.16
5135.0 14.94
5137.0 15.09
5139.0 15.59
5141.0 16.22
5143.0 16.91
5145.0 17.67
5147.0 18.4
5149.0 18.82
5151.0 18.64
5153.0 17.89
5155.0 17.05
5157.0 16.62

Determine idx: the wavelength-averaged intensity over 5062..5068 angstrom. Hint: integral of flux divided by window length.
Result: 15.7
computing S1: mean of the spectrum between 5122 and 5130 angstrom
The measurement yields 15.3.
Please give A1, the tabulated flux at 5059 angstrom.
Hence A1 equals 15.78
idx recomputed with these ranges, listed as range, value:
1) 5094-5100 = 15.8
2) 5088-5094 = 16.4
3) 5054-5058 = 15.6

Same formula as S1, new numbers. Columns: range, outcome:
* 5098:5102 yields 16.4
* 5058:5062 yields 15.9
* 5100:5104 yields 16.6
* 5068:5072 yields 15.4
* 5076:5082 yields 15.7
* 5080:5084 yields 15.8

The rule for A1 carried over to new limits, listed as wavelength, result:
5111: 15.42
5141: 16.22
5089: 16.71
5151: 18.64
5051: 15.69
